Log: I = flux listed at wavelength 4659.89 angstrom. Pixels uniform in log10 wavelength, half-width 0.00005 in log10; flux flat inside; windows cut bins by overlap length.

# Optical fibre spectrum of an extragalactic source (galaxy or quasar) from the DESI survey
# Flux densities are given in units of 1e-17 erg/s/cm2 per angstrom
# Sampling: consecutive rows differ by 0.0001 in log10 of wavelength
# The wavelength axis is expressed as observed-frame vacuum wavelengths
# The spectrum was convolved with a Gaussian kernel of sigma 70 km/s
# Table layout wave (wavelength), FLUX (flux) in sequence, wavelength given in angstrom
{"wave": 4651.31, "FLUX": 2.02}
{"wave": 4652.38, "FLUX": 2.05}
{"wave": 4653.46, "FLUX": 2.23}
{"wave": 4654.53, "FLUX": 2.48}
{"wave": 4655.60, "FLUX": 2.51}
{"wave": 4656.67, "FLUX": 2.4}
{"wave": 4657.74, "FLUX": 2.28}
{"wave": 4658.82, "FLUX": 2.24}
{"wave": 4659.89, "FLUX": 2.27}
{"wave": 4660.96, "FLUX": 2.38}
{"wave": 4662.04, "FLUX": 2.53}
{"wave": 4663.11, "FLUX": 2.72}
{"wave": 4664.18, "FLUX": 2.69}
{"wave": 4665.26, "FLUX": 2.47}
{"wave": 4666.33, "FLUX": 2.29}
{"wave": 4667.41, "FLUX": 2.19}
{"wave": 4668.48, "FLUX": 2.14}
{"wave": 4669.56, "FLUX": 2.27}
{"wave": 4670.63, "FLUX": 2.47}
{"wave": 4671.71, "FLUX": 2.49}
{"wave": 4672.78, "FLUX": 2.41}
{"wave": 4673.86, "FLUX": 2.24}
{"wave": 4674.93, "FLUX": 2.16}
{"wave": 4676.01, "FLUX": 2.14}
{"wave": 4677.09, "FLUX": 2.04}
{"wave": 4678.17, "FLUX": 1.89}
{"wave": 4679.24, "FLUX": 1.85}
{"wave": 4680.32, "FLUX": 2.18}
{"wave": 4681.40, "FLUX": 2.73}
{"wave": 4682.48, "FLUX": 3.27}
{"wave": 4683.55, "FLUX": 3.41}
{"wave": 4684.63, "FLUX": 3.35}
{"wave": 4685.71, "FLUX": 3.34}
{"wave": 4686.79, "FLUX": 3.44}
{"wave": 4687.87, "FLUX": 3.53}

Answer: 2.27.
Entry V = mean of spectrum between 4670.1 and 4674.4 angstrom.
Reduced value 2.4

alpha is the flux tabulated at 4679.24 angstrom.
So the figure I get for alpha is 1.85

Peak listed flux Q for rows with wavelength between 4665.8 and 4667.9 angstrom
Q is 2.29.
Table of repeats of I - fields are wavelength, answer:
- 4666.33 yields 2.29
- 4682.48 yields 3.27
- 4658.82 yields 2.24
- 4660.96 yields 2.38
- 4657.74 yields 2.28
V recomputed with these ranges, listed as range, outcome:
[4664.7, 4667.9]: 2.32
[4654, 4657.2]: 2.47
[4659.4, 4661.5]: 2.33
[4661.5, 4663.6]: 2.62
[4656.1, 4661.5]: 2.32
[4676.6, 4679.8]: 1.93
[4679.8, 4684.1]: 2.9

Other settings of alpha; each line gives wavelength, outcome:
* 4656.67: 2.4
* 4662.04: 2.53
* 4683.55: 3.41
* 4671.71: 2.49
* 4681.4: 2.73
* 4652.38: 2.05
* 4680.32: 2.18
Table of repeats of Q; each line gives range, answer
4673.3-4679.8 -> 2.24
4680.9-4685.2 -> 3.41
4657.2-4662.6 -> 2.53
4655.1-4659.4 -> 2.51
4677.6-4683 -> 3.27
